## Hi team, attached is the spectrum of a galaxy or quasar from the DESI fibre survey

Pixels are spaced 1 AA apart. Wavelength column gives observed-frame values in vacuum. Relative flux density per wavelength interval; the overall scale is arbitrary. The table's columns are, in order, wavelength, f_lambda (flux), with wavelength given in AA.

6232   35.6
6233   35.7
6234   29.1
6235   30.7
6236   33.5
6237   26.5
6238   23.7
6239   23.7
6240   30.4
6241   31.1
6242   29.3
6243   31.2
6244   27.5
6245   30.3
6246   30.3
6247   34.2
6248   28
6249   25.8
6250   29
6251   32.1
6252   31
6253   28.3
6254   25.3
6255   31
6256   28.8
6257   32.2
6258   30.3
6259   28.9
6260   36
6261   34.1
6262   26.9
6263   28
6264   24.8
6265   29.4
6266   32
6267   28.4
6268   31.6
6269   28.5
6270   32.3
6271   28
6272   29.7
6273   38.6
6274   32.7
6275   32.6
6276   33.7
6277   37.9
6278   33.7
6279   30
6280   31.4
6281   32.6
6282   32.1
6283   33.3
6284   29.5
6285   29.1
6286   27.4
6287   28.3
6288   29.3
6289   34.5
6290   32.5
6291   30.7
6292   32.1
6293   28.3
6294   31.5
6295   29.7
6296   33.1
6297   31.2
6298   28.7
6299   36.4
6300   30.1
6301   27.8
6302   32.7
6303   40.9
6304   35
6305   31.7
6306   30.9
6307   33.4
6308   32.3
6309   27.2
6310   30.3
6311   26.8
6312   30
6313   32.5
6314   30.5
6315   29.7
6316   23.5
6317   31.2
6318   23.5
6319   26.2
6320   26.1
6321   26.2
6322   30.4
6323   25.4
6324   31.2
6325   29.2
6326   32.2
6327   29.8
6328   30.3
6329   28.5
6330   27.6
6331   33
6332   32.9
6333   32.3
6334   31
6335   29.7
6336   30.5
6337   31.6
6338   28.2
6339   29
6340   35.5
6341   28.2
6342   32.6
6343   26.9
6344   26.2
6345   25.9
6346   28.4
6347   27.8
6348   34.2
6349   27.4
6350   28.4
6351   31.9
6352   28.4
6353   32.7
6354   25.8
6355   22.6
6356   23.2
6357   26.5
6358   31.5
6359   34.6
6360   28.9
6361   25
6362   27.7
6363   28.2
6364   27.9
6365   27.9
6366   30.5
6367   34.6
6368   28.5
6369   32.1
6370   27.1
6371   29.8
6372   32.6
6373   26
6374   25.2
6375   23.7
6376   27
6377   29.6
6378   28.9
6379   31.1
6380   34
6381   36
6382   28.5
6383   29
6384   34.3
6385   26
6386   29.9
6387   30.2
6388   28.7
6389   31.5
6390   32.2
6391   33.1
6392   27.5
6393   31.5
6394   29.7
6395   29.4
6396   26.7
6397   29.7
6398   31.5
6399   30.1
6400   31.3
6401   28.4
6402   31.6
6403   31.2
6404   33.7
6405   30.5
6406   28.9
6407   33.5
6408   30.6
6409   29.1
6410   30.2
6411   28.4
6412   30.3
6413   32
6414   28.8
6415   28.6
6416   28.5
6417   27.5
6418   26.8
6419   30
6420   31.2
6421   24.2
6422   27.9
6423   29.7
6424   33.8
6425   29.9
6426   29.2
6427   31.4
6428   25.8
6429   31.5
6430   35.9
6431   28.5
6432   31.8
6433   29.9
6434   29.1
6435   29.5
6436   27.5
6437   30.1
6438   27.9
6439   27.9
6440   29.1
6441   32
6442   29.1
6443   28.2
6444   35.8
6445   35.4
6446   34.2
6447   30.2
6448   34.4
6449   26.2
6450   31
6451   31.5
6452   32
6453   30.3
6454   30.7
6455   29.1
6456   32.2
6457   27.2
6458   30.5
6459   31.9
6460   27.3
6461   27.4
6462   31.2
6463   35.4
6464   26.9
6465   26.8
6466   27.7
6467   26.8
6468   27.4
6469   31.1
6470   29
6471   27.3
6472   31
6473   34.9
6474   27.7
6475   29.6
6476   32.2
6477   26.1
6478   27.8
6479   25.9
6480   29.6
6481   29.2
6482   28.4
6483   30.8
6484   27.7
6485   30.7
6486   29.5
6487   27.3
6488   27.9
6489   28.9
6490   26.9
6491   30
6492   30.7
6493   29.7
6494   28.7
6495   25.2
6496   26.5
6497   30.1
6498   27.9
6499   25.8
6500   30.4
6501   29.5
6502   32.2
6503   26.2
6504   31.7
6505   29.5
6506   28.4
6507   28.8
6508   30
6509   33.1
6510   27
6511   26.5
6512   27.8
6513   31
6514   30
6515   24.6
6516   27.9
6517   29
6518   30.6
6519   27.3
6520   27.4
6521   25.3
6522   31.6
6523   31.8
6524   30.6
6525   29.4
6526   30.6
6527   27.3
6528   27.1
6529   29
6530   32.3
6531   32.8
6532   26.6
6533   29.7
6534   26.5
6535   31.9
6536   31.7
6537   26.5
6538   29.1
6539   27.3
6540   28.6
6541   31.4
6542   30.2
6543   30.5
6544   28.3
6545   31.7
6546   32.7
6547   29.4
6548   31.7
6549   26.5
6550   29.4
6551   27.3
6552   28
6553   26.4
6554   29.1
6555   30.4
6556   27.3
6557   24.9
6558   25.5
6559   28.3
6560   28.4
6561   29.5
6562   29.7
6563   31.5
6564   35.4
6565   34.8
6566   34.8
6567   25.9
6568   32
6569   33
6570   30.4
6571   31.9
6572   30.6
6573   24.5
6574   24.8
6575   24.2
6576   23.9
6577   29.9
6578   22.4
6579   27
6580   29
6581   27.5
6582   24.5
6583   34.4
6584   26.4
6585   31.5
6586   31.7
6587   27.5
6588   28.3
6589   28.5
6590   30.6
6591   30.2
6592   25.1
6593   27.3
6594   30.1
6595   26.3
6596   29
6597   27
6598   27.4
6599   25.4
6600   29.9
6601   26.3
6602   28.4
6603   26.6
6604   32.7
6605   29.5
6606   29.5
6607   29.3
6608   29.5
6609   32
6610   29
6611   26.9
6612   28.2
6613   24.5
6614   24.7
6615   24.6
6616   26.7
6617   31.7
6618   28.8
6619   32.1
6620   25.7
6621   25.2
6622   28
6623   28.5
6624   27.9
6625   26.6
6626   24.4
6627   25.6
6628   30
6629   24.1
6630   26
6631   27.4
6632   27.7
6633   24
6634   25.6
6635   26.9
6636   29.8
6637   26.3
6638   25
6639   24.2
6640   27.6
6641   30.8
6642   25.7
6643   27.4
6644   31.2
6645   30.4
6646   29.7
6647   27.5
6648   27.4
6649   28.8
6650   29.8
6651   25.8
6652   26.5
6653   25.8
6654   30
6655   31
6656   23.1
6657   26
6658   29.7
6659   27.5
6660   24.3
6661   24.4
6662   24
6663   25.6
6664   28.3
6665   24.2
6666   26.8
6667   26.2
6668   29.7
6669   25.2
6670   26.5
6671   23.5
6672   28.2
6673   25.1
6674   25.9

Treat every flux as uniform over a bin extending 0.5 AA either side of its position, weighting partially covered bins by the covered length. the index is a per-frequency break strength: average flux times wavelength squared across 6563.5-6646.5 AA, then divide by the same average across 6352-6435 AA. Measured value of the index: 1.0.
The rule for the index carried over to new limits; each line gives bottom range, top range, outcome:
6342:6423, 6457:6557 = 1.03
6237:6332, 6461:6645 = 1.03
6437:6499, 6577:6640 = 0.98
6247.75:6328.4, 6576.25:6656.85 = 1.01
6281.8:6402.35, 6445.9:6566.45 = 1.03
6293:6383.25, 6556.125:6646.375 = 1.03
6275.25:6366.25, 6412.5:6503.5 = 1.03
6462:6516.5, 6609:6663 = 0.98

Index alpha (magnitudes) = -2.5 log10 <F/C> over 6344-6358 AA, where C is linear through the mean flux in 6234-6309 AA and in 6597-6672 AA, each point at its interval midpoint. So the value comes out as 0.075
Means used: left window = 30.8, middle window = 28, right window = 27.3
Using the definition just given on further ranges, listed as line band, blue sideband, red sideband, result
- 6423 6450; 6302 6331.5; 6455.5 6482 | -0.04 mag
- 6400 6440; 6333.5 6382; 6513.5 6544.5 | -0.02 mag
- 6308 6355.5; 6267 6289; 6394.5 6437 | 0.06 mag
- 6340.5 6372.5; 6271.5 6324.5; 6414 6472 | 0.06 mag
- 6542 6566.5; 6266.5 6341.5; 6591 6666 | -0.05 mag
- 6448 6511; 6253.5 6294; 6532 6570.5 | 0.03 mag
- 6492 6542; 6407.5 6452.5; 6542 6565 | 0.02 mag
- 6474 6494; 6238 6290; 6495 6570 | 0.02 mag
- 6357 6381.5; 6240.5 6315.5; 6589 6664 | 0.02 mag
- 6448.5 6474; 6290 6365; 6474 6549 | -0.02 mag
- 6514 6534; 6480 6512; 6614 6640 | -0.02 mag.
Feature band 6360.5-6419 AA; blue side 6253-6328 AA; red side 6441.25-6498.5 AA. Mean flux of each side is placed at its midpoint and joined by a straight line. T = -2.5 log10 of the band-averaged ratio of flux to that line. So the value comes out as 0.01 mag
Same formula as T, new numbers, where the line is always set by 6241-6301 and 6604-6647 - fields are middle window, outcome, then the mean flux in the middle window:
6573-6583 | 0.07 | 26.3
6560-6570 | -0.12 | 31.6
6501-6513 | -0.02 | 29.3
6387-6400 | -0.02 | 30.2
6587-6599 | 0.00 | 28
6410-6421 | 0.02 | 29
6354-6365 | 0.09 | 27.5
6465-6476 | -0.01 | 29.3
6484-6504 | 0.00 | 28.7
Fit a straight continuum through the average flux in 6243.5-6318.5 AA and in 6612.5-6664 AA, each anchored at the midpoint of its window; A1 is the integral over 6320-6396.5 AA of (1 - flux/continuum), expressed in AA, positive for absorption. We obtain 1.3 AA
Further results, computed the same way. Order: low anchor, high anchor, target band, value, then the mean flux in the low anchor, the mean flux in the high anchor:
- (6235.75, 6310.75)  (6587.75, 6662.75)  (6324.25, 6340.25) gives -0.24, 30.7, 27.6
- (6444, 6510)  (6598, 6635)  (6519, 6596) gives -1.65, 29.5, 27.6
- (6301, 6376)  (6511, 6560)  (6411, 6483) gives -1.51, 29.4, 28.9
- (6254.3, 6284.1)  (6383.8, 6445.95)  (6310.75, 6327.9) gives 1.28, 31.3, 30.1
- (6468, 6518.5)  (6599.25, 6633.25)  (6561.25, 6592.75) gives -1.09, 29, 27.7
